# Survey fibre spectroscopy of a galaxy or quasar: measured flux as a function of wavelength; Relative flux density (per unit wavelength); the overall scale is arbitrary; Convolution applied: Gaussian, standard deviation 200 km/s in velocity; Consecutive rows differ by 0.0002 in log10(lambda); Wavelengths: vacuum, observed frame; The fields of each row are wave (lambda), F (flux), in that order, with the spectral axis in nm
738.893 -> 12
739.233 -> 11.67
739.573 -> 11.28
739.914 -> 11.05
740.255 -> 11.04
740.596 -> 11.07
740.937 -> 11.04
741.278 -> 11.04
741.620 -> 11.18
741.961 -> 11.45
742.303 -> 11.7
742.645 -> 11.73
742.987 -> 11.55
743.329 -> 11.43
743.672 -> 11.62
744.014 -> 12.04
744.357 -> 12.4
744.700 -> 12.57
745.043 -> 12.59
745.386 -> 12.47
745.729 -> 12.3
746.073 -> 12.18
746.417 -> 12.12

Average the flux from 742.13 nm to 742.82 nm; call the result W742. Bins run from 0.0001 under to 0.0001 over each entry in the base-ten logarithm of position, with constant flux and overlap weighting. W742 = 11.7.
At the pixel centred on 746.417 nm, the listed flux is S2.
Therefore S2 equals 12.12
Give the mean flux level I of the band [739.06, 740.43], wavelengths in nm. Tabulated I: 11.3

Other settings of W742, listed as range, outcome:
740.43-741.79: 11.1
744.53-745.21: 12.6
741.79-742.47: 11.6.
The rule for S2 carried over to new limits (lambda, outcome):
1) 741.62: 11.18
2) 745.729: 12.3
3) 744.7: 12.57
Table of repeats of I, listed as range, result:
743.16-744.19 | 11.7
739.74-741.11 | 11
